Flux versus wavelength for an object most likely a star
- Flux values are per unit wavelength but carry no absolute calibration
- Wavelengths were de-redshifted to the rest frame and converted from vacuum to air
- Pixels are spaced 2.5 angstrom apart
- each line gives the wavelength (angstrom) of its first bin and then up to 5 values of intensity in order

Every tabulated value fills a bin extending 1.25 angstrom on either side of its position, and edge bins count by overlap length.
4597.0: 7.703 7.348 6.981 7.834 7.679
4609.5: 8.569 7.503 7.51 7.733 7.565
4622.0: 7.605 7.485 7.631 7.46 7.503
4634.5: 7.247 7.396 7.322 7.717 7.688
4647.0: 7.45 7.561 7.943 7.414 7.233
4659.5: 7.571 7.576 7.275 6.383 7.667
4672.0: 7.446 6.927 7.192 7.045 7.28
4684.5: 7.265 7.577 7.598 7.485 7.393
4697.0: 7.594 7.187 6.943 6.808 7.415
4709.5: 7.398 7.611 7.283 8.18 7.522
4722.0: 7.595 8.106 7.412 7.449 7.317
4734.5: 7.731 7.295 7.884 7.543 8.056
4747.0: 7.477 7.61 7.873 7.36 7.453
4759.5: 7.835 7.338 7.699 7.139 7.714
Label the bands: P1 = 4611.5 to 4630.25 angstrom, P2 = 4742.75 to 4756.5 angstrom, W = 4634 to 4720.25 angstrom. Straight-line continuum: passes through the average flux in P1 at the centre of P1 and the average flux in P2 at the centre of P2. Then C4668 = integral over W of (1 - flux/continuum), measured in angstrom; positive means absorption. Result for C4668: 2.5 angstrom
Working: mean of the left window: 7.57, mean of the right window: 7.66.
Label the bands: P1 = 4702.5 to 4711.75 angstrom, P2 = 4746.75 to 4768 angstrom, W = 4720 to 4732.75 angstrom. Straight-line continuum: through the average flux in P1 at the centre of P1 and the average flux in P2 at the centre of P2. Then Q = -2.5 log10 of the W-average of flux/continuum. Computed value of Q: -0.03 mag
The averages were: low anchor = 7.23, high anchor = 7.54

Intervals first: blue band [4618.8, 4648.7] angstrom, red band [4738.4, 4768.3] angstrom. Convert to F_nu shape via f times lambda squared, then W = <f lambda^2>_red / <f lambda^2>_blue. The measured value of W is 1.07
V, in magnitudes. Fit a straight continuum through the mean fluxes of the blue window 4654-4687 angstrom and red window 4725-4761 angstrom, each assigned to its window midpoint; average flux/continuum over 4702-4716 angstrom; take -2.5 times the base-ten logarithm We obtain 0.02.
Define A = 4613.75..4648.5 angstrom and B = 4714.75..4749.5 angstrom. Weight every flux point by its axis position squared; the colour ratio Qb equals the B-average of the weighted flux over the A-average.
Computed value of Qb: 1.06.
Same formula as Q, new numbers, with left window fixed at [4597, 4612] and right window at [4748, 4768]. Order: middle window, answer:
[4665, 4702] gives 0.05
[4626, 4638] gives 0.03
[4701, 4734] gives 0.01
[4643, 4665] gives 0.01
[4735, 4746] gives -0.02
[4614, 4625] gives 0.01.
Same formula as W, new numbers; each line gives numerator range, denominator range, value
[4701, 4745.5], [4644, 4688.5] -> 1.05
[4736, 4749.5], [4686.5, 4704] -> 1.06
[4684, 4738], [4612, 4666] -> 1.02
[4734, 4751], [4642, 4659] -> 1.05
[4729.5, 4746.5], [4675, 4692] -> 1.06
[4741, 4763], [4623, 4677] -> 1.07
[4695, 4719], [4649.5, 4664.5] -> 1.00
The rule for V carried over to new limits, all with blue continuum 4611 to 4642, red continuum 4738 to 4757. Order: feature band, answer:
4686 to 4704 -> 0.03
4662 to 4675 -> 0.05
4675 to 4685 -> 0.06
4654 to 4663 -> 0.01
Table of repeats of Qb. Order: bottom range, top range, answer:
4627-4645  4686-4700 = 1.03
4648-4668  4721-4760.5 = 1.07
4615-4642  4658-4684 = 0.98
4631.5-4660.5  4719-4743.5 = 1.05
